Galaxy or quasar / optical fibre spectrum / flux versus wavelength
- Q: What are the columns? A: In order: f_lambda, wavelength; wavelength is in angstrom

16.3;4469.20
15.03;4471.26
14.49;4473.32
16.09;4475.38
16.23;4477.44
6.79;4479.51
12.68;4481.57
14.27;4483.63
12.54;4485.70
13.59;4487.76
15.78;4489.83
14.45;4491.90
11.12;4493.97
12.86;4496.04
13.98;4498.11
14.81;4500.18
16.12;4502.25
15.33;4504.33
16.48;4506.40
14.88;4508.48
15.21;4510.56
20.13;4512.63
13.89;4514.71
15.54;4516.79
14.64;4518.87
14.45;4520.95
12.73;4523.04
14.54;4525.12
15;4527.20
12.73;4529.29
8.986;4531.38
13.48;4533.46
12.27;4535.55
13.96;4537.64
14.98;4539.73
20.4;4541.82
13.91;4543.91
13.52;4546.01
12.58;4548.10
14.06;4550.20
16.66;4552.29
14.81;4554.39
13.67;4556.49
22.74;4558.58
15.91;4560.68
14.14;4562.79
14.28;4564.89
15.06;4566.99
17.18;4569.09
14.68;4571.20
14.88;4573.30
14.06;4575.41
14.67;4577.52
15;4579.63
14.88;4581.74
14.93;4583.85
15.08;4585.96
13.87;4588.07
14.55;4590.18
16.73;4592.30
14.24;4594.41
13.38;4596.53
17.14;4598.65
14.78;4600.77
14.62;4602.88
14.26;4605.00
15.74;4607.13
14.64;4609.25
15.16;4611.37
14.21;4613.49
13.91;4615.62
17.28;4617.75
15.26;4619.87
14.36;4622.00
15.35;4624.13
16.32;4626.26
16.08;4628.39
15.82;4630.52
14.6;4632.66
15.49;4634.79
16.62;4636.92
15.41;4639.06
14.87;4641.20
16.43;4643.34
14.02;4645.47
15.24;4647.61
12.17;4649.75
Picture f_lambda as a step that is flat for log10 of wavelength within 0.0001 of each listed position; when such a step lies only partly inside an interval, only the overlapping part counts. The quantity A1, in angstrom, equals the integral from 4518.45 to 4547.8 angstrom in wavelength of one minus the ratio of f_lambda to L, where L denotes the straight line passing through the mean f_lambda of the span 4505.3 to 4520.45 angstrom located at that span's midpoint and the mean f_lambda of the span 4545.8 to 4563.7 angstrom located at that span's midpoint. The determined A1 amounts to 3.18 angstrom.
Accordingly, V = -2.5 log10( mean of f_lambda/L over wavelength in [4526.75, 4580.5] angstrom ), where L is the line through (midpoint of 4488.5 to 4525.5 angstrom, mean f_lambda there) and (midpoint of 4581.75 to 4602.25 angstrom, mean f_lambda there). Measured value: 0.011 mag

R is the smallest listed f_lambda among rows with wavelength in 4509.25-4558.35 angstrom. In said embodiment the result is 8.986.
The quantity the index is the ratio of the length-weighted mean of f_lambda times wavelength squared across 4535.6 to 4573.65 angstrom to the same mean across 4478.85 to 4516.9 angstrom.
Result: 1.10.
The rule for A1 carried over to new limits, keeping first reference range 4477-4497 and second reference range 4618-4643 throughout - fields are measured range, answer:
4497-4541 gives -3.3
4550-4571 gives -2.4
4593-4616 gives 0.4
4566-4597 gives -0.5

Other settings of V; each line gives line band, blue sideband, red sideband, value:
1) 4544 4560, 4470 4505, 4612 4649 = -0.06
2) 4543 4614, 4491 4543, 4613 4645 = 0.00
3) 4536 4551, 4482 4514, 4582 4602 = 0.01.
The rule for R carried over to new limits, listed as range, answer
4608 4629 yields 13.91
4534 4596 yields 12.27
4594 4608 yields 13.38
